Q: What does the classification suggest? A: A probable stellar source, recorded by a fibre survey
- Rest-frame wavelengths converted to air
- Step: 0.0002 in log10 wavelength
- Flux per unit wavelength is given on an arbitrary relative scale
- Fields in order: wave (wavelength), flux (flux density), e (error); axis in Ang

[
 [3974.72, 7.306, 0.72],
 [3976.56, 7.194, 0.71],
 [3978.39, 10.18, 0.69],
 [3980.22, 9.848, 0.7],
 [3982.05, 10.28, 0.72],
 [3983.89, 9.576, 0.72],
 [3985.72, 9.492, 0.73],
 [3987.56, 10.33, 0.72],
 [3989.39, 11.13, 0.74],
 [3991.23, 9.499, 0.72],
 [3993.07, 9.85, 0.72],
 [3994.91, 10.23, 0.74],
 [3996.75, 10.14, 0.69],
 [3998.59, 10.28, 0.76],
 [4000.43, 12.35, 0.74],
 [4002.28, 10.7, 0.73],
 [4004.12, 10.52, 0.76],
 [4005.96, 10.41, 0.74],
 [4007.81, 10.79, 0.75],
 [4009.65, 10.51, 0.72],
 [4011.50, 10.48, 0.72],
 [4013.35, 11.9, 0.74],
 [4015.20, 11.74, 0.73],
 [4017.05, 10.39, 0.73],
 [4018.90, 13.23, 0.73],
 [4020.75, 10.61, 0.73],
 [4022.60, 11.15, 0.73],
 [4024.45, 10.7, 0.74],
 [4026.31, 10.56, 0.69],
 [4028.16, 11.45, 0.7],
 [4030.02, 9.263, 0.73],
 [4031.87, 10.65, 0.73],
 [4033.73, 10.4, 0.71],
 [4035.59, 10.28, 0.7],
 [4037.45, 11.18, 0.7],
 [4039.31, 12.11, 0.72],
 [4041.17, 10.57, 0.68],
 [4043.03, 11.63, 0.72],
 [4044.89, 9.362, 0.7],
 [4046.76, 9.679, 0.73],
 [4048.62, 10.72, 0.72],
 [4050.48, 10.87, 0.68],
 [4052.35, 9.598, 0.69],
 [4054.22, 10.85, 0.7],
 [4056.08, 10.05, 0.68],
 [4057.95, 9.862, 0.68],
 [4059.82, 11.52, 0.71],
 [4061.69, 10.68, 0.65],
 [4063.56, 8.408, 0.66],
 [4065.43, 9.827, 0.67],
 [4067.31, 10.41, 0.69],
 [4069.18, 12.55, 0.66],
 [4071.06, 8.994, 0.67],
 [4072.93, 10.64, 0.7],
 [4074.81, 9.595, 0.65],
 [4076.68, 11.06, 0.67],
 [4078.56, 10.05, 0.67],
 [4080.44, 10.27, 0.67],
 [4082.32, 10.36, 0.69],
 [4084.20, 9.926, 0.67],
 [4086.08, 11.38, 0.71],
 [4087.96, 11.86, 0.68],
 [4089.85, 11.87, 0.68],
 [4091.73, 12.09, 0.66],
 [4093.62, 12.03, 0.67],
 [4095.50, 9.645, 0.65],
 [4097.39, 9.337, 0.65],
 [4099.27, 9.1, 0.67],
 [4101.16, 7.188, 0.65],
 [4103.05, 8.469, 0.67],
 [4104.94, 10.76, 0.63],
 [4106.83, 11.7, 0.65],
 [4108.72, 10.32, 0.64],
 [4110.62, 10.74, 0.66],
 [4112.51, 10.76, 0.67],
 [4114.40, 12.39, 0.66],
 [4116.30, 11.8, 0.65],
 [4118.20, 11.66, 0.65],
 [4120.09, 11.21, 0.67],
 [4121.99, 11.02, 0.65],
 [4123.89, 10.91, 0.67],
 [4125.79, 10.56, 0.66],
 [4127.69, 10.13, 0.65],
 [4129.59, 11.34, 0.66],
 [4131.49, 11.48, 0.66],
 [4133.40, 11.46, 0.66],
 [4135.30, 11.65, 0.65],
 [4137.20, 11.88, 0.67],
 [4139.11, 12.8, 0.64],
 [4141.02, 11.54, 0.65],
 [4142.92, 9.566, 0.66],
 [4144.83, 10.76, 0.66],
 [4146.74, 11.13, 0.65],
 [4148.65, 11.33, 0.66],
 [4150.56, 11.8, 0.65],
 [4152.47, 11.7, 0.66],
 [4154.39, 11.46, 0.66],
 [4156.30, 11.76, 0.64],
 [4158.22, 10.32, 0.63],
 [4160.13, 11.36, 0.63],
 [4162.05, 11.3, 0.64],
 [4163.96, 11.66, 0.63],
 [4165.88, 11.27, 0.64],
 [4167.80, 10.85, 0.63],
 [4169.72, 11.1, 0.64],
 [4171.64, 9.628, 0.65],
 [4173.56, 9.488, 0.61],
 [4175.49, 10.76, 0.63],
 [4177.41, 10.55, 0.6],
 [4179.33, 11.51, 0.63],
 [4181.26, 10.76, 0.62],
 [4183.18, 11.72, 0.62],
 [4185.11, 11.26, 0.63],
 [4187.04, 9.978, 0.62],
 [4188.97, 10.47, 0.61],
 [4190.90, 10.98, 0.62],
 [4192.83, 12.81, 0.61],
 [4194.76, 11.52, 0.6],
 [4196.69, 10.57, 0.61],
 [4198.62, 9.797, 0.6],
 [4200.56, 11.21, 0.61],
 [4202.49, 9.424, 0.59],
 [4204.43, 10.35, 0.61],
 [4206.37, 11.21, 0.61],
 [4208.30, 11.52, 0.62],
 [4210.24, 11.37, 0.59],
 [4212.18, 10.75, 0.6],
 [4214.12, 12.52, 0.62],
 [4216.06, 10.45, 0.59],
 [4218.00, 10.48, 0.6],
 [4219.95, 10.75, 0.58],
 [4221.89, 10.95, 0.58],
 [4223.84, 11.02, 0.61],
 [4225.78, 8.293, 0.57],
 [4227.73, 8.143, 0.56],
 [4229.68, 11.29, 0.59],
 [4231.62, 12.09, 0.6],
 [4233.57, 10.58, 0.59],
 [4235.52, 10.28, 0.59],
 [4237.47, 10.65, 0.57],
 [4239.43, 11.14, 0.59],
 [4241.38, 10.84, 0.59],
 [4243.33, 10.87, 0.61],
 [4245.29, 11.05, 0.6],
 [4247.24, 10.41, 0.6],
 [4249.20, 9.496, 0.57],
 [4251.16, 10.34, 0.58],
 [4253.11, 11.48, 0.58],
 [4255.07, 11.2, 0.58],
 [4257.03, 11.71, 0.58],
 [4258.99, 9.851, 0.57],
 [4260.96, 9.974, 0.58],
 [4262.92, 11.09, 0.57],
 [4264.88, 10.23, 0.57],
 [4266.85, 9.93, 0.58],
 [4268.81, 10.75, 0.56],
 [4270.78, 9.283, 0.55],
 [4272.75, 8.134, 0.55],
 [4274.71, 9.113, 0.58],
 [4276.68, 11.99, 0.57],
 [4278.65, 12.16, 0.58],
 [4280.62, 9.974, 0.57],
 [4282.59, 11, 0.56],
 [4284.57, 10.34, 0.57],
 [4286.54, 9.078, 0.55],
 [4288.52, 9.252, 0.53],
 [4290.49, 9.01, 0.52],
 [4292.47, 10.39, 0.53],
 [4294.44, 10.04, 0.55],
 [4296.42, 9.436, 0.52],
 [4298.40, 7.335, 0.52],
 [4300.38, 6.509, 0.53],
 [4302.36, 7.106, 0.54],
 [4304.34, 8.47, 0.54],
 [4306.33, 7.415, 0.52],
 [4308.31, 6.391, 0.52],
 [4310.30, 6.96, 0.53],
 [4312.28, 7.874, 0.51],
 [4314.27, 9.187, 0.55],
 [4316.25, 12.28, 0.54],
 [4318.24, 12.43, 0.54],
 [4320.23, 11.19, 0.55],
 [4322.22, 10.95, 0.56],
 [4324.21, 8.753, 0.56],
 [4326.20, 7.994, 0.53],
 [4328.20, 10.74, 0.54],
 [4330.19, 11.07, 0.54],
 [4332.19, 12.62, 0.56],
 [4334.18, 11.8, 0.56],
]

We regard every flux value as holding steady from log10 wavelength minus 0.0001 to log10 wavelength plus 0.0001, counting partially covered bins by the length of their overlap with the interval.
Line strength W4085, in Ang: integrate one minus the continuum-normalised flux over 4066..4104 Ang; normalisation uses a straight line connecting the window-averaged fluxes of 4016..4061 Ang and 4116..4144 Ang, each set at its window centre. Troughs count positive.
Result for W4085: 2.2 Ang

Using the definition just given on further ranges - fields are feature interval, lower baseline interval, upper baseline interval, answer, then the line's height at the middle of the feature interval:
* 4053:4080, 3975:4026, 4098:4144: 0.9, 10.7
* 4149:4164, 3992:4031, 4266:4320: -2.0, 10.1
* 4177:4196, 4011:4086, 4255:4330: -2.1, 10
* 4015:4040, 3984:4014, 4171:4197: -0.9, 10.6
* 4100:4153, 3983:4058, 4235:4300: -2.8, 10.4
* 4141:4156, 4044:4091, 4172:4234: -0.8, 10.6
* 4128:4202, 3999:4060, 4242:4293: -4.1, 10.5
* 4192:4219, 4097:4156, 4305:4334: -1.4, 10.4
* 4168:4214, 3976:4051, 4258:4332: -4.2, 9.95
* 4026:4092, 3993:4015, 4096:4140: 1.3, 10.8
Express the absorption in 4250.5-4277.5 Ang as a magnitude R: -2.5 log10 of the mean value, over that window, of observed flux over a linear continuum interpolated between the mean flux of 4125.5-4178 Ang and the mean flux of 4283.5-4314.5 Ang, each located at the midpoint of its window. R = -0.15 mag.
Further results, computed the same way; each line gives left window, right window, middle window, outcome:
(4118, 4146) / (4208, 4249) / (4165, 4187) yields 0.019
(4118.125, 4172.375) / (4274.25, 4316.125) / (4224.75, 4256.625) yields -0.075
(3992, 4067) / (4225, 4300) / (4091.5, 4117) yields 0.010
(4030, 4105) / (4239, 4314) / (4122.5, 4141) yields -0.122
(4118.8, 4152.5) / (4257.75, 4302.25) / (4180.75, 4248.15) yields -0.039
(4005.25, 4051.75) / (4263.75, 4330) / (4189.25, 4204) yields -0.093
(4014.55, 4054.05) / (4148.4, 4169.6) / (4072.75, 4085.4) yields 0.071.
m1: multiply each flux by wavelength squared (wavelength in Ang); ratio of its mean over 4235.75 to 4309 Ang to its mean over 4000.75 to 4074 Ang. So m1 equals 1.0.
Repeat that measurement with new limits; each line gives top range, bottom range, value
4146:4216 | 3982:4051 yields 1.12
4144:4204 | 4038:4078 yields 1.11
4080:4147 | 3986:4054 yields 1.06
